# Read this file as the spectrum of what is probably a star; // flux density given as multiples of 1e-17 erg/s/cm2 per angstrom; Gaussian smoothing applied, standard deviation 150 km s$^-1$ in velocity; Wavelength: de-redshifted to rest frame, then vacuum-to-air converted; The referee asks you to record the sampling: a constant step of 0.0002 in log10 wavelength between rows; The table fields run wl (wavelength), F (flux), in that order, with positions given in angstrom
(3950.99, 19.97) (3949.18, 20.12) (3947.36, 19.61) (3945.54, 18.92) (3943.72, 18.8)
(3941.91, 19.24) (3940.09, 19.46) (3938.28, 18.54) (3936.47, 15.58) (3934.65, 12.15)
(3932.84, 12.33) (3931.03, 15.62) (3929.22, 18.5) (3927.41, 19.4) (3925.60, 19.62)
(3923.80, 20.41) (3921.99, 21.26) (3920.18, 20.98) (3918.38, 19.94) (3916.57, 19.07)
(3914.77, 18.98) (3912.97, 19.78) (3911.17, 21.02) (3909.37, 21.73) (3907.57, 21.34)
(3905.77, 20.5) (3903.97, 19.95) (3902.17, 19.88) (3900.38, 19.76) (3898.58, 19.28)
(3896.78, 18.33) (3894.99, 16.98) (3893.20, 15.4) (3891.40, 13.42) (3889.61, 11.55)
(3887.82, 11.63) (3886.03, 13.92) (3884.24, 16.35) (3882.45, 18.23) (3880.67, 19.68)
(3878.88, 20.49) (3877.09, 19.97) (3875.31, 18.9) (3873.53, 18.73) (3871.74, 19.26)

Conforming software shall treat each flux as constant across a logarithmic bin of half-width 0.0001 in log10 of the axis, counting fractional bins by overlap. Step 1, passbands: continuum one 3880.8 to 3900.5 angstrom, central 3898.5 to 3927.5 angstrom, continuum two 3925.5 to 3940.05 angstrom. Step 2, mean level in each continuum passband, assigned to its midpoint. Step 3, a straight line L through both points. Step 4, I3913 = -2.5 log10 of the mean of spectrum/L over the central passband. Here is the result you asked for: -0.24 mag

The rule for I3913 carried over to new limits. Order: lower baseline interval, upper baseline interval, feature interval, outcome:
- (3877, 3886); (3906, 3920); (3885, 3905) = 0.17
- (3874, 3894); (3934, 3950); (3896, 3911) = -0.19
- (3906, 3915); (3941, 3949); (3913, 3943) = 0.10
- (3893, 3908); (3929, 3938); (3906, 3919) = -0.16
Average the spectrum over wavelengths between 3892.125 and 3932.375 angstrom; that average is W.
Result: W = 19.3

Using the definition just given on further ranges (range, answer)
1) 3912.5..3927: 20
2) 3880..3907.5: 17.1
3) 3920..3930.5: 19.8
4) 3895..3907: 19.5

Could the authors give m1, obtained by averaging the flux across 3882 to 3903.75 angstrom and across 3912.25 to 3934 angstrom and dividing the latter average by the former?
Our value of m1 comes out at 1.15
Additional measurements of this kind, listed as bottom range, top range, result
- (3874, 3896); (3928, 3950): 1.06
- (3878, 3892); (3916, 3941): 1.15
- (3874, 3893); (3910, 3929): 1.22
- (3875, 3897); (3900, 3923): 1.24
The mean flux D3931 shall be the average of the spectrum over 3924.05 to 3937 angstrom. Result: 16.4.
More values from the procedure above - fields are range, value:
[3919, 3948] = 18.2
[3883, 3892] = 13.6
